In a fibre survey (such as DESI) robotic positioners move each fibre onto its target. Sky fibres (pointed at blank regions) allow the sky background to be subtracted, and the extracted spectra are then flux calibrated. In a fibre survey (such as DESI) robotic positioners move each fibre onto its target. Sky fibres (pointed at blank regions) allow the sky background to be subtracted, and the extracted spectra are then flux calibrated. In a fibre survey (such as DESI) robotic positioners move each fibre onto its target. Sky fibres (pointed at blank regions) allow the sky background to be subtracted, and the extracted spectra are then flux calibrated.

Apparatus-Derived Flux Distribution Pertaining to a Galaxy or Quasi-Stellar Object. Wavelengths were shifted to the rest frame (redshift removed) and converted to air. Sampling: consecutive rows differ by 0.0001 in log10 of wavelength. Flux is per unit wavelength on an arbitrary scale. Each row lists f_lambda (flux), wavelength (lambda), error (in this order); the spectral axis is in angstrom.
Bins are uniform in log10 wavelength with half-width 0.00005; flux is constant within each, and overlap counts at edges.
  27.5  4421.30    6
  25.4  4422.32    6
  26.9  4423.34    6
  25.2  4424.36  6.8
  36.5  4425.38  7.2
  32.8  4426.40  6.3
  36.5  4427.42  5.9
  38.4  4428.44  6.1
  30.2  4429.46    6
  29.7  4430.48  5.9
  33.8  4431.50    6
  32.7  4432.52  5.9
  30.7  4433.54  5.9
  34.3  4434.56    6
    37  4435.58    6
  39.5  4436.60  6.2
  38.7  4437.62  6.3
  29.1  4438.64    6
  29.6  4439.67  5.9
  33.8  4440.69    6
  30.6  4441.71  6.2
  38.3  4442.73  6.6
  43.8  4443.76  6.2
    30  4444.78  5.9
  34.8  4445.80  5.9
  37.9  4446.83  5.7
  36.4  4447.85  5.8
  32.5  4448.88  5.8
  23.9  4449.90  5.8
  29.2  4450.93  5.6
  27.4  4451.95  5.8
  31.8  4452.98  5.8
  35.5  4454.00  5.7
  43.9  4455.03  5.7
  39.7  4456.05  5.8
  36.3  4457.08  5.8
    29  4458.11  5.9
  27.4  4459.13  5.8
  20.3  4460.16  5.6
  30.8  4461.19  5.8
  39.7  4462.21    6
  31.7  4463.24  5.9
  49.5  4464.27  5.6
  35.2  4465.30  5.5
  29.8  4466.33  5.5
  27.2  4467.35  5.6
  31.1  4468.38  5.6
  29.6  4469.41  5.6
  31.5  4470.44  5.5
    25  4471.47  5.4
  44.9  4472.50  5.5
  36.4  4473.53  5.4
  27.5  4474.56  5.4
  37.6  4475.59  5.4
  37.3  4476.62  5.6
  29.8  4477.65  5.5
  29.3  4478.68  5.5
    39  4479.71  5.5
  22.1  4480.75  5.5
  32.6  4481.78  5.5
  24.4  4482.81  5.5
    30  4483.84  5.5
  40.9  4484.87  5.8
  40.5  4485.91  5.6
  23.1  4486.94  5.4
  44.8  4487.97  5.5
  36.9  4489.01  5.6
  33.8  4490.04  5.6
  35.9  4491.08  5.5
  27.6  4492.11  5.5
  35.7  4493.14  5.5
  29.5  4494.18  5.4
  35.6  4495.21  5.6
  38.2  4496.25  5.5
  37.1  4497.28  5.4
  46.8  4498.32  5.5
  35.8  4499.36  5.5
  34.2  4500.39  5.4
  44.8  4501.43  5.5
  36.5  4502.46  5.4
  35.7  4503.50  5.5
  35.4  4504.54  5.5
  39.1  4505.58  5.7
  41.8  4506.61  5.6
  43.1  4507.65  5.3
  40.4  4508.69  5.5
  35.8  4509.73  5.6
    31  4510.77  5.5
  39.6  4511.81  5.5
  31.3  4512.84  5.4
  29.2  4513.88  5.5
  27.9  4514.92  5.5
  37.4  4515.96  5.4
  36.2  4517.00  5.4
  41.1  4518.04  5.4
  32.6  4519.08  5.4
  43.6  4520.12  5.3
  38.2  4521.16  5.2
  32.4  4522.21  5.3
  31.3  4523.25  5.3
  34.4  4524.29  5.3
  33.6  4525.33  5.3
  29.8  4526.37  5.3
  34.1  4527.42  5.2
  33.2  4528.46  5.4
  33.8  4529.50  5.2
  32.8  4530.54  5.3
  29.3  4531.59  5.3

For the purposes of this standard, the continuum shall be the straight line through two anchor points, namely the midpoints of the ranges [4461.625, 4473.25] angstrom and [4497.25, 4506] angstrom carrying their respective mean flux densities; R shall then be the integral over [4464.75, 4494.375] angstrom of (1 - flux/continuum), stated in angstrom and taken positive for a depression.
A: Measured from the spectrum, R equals 2.4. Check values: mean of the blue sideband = 34.1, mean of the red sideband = 38.4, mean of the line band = 32.8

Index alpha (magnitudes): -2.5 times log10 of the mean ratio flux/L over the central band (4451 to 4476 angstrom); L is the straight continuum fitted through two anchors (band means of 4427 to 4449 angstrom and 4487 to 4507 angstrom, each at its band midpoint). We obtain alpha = 0.07 mag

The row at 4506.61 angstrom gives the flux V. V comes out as 41.8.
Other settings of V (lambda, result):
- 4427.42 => 36.5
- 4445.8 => 34.8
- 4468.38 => 31.1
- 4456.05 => 39.7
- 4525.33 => 33.6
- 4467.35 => 27.2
